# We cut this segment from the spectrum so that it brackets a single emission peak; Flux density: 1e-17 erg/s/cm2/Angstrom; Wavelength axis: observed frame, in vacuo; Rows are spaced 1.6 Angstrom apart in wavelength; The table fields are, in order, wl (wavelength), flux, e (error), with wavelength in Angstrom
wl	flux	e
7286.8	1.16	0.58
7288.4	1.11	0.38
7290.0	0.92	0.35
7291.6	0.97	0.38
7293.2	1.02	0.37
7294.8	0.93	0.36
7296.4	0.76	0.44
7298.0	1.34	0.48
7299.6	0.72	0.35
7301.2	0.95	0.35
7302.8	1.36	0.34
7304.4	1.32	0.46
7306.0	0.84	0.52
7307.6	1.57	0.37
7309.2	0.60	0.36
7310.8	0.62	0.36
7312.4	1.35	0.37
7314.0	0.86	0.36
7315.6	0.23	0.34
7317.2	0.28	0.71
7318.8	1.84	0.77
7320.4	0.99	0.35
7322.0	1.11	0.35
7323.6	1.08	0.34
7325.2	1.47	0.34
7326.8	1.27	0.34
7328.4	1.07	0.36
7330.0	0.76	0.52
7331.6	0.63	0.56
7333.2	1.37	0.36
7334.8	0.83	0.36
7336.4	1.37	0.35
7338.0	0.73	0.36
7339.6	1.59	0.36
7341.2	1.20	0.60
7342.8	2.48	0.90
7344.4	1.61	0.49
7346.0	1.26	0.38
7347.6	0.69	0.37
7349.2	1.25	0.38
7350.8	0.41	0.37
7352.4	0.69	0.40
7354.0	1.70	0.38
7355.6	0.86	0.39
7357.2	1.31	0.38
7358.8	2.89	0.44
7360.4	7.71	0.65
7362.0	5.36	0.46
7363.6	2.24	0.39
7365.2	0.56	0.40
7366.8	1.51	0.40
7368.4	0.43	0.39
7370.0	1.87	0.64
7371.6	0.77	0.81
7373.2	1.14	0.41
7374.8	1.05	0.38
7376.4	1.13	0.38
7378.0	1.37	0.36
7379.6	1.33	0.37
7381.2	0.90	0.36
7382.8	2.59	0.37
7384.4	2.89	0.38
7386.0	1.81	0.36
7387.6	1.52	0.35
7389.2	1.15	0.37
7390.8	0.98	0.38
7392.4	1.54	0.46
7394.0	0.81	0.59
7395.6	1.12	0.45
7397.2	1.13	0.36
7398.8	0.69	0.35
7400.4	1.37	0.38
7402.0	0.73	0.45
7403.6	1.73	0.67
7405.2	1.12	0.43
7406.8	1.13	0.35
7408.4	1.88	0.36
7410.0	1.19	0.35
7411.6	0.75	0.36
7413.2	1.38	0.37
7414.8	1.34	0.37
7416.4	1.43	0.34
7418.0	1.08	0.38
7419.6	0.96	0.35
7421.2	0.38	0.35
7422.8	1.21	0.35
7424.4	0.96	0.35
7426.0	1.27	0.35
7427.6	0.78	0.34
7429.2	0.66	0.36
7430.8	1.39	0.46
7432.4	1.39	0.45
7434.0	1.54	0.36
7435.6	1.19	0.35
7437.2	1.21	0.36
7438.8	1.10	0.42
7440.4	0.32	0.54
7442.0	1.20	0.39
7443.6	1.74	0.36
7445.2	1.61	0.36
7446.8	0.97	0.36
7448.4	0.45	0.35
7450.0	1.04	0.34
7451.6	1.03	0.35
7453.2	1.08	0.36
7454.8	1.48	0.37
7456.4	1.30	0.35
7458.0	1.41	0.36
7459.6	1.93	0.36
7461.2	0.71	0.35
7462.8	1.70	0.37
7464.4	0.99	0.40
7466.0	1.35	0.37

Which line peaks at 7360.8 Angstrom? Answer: H-alpha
